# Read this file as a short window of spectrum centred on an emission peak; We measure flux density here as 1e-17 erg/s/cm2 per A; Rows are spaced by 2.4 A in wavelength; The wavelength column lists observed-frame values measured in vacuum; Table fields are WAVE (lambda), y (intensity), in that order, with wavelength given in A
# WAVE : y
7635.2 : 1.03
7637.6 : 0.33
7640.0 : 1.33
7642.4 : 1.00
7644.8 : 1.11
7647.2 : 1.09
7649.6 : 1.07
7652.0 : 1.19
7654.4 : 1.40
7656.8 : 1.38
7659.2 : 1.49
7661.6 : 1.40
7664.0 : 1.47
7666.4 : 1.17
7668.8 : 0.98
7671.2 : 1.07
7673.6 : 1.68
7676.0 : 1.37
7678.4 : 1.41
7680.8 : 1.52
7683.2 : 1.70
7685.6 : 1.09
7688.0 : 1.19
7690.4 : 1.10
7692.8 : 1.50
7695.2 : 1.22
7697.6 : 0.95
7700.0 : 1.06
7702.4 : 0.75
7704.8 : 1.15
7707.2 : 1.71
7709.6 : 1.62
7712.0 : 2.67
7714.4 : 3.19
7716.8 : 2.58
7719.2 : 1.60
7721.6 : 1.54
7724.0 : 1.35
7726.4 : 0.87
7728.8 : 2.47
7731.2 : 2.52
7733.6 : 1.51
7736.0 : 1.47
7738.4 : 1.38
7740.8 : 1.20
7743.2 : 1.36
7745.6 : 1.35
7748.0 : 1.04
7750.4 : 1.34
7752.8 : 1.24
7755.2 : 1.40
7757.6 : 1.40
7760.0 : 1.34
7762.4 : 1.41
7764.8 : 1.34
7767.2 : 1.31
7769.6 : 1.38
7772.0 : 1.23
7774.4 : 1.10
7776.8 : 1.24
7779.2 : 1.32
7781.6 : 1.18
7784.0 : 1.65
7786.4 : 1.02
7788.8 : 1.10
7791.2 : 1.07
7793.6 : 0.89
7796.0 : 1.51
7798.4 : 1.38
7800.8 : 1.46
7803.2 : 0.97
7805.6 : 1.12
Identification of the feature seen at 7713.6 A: [S II]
